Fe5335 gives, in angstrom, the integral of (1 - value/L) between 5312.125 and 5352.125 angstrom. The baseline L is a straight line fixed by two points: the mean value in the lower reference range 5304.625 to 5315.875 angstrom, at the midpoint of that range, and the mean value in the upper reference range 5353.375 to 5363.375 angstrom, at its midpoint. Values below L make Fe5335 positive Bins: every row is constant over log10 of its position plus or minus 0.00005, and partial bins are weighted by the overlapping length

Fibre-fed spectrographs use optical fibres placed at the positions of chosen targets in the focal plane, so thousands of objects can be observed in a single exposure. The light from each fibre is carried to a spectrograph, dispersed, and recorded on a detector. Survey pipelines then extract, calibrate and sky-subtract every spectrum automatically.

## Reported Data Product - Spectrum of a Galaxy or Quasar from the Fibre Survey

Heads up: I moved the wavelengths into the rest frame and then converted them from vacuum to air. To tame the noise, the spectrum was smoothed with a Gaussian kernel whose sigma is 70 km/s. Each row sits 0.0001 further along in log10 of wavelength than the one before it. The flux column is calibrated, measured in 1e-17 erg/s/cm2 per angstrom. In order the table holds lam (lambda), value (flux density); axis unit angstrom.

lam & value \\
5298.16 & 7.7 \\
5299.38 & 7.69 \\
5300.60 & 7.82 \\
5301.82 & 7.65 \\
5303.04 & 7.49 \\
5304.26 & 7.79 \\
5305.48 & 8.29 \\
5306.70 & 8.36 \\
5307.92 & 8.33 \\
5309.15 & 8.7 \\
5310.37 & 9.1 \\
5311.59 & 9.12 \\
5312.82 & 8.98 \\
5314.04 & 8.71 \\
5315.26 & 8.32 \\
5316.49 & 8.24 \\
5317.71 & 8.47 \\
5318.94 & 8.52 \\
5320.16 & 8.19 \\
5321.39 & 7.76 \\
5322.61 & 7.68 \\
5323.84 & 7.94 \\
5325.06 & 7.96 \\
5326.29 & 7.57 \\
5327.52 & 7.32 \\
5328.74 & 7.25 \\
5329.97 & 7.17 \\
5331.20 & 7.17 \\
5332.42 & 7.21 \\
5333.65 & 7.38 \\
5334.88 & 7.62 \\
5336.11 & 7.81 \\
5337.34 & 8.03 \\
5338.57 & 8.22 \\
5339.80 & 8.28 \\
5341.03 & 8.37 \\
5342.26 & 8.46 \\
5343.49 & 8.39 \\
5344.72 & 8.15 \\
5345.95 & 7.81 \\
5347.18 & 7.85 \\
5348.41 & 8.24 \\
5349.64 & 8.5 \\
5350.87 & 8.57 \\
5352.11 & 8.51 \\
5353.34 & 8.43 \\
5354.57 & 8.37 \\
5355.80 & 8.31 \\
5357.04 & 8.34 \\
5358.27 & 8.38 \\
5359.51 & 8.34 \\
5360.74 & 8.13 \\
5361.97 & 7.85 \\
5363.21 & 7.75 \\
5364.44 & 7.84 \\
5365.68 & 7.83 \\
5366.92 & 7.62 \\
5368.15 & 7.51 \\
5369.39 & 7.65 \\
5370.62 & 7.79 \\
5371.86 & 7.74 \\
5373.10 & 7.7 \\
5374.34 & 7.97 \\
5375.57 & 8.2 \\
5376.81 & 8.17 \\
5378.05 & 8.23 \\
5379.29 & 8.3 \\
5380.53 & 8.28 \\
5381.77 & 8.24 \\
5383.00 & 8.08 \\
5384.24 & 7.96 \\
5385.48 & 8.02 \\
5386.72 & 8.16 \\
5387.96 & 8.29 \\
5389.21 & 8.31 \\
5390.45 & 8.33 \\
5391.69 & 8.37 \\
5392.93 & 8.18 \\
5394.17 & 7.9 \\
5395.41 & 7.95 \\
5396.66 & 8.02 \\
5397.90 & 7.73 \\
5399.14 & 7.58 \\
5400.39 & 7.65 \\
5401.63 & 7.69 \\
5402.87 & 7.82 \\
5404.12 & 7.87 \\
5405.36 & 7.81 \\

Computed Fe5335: 2.04 angstrom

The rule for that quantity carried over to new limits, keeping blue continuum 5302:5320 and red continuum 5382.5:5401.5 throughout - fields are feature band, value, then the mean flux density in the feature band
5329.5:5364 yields 0.8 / 8.06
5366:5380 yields 0.4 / 7.9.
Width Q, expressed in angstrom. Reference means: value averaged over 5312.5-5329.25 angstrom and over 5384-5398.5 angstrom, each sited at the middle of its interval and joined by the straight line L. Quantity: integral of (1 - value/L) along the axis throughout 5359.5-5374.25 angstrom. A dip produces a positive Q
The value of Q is 0.53 angstrom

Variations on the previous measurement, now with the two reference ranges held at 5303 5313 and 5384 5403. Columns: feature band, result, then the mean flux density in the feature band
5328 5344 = 1.04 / 7.79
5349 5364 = -0.13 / 8.29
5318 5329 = 0.75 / 7.84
